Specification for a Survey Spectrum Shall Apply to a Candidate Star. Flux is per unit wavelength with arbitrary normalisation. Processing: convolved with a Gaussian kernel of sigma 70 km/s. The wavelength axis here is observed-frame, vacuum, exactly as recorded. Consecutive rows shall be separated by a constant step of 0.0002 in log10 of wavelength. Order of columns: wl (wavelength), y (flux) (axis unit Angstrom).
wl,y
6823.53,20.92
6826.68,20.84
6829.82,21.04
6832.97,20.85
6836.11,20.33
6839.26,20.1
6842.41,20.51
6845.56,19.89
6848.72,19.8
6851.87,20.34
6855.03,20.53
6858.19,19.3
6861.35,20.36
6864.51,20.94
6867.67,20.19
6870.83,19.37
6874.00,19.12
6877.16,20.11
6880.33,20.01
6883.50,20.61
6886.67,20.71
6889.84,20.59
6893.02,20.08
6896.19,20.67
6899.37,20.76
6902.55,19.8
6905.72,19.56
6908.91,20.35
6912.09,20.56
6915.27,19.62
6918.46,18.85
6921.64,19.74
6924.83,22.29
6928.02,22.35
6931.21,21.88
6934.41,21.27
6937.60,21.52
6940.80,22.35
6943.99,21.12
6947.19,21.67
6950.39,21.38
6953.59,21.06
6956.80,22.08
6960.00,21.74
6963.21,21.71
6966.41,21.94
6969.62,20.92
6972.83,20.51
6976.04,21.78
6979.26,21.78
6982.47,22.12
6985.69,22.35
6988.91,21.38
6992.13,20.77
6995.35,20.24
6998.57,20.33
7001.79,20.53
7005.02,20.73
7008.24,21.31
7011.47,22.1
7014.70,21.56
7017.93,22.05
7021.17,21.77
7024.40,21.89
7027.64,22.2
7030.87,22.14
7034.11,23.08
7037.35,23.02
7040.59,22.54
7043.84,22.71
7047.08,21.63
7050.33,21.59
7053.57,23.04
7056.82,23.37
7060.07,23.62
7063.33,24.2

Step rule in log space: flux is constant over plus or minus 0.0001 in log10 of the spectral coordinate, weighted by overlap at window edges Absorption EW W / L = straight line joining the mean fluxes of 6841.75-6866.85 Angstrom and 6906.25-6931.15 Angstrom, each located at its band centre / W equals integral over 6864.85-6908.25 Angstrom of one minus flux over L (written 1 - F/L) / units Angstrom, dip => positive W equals 0.5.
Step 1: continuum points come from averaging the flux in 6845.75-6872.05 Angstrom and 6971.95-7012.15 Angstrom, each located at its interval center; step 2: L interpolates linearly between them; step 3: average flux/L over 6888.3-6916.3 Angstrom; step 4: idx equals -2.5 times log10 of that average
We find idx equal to 0.01 mag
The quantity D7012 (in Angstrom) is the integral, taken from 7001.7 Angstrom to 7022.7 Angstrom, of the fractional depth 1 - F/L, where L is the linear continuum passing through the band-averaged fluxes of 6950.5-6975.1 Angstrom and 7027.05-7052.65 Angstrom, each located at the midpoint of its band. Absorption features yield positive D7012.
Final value 0.52 Angstrom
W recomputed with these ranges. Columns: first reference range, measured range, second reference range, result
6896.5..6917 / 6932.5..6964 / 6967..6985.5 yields -0.9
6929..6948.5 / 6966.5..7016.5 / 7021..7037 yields 1.8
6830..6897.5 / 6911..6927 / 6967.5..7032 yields 0.3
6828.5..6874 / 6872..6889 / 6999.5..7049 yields 0.3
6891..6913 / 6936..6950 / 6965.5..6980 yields -0.5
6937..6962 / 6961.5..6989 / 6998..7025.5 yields -0.1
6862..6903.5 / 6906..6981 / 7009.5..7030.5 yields -0.8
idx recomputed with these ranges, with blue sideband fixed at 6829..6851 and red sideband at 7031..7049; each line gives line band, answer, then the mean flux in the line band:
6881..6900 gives 0.019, 20.5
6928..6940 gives -0.017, 21.7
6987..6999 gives 0.064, 20.8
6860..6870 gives 0.010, 20.4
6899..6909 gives 0.055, 20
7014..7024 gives 0.024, 21.8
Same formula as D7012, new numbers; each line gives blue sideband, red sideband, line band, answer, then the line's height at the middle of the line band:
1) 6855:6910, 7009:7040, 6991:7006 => 0.9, 21.8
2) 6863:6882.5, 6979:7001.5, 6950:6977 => -0.7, 20.9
